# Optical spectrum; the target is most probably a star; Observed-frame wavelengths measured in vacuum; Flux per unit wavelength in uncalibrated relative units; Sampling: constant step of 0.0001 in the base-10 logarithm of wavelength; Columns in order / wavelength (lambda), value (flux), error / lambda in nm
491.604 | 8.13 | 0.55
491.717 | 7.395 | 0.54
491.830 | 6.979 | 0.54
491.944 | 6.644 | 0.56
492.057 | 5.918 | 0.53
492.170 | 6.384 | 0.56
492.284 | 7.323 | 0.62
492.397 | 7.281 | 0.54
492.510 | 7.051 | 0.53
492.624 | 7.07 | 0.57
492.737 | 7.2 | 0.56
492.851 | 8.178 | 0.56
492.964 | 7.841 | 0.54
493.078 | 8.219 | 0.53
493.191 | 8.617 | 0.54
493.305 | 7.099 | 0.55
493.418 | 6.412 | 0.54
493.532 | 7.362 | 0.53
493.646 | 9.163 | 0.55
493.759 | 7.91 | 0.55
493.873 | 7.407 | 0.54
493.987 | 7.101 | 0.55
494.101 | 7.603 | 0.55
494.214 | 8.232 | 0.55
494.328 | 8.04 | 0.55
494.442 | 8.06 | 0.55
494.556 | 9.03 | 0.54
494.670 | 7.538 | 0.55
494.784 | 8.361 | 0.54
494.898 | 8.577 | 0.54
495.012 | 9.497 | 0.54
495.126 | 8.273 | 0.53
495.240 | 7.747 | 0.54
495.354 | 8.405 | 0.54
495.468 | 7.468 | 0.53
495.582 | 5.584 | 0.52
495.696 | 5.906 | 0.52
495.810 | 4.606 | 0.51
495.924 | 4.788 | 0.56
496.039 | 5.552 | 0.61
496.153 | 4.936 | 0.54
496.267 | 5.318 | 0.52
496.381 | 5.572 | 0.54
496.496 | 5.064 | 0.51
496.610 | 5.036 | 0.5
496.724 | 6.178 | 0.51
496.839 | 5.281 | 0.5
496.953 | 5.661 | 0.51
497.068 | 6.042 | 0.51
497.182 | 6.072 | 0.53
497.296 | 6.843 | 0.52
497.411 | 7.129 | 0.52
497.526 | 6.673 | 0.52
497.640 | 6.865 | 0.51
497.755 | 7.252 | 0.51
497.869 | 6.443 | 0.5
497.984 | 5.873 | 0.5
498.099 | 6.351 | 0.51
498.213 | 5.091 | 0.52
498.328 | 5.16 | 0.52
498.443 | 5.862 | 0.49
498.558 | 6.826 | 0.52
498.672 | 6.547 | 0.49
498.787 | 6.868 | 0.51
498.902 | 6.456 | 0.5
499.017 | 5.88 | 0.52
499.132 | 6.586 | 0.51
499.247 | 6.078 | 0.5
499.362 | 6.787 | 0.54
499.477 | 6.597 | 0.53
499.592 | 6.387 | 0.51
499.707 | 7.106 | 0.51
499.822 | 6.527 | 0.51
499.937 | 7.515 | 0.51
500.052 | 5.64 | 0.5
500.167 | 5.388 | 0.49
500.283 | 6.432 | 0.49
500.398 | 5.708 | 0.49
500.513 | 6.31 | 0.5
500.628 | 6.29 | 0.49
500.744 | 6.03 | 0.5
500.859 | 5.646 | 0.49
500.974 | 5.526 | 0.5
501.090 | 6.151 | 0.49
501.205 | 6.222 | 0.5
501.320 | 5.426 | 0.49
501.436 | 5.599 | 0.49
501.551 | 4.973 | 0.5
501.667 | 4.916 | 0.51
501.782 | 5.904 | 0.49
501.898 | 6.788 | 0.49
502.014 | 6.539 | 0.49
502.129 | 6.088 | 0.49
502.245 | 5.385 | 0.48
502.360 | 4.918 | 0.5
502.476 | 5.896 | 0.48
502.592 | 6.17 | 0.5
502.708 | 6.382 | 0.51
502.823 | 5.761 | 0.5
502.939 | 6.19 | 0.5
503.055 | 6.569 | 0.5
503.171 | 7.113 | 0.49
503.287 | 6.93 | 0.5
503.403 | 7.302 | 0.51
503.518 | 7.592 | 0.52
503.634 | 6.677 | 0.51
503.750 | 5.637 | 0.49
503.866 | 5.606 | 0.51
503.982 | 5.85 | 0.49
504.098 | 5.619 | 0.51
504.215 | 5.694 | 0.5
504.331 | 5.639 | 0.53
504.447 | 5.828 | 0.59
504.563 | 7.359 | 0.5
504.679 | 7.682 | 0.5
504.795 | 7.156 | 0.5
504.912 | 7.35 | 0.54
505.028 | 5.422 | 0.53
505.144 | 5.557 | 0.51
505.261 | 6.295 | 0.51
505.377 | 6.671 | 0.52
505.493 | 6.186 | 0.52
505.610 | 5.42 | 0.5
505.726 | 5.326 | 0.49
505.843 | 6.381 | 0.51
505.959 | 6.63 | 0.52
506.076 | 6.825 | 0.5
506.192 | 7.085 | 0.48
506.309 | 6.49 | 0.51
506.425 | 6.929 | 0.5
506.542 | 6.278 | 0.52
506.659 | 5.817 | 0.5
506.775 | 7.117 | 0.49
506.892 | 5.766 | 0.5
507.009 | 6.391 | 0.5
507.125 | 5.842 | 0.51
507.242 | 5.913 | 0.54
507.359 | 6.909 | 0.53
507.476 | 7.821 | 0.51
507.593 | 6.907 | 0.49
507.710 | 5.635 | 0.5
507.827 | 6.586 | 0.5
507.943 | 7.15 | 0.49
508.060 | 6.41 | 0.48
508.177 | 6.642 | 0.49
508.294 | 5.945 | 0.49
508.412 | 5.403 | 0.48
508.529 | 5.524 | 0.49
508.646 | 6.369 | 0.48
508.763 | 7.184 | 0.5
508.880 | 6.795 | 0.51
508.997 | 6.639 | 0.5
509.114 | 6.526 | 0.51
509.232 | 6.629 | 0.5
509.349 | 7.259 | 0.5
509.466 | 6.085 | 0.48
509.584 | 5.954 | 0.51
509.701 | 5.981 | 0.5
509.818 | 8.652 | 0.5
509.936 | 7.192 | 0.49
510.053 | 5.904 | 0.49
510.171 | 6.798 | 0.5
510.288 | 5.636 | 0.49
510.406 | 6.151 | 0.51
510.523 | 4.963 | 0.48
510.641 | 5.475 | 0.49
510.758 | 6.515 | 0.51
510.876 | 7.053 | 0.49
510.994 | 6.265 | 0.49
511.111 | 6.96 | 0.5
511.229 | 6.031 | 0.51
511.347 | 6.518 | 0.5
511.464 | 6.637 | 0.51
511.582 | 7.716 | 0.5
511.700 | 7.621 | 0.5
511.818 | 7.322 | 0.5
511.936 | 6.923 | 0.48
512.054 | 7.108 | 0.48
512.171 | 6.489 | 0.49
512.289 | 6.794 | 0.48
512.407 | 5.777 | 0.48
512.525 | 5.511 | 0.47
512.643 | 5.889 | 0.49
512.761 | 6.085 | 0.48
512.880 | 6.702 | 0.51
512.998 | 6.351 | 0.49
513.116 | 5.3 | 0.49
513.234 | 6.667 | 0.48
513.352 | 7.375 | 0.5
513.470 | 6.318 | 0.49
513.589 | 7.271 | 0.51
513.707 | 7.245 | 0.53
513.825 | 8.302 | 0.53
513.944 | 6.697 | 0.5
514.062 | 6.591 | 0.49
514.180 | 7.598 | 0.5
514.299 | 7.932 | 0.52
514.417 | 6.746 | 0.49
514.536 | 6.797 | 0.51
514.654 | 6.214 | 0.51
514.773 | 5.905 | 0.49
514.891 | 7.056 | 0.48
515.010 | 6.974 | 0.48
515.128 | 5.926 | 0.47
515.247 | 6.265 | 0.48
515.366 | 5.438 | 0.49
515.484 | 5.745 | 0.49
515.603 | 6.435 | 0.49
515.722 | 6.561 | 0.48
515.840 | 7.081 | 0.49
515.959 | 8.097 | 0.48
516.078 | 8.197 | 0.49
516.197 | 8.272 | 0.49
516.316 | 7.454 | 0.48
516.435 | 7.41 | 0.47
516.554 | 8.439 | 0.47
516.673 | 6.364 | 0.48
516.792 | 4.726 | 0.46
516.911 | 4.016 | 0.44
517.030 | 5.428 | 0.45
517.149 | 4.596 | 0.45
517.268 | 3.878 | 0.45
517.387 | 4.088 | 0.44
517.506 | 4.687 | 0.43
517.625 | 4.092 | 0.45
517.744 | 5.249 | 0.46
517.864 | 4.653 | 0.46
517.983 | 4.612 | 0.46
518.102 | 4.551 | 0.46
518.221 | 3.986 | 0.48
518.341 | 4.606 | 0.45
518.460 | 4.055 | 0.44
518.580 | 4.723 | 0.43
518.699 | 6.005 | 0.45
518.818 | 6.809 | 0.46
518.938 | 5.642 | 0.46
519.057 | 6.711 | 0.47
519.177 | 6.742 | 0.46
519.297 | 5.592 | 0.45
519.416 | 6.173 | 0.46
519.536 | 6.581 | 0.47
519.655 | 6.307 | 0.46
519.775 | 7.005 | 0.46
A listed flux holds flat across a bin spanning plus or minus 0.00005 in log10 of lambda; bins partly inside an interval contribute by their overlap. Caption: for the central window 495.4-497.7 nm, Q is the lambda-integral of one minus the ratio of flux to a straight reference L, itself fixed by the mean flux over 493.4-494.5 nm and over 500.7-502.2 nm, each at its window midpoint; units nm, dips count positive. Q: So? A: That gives 0.403 nm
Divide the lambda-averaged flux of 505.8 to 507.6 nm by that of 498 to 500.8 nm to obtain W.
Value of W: 1.05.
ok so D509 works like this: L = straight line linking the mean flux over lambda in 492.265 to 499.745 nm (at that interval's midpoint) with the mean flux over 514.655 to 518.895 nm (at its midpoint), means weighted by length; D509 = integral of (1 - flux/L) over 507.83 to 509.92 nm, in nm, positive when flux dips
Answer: -0.13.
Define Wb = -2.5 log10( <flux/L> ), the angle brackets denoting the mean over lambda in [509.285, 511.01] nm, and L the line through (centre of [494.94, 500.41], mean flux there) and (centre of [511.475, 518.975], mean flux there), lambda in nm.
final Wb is -0.03 mag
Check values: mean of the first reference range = 6.3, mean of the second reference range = 6.21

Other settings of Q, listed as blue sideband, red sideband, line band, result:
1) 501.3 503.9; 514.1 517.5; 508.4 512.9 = -0.15 nm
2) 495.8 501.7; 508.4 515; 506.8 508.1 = -0.02 nm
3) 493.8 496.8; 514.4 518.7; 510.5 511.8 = -0.11 nm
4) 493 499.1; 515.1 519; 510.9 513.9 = -0.38 nm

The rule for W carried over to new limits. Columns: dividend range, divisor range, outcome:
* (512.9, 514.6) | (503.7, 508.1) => 1.09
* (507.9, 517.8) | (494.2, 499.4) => 0.98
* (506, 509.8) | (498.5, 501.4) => 1.03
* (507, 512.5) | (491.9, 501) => 0.97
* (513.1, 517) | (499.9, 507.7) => 1.09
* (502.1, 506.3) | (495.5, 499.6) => 1.05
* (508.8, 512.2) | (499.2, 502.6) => 1.10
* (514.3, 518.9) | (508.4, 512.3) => 0.89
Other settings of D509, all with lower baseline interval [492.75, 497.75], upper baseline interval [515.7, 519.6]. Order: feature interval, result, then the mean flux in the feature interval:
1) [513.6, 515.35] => -0.27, 6.85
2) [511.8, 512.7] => -0.06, 6.44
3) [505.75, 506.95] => -0.02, 6.5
